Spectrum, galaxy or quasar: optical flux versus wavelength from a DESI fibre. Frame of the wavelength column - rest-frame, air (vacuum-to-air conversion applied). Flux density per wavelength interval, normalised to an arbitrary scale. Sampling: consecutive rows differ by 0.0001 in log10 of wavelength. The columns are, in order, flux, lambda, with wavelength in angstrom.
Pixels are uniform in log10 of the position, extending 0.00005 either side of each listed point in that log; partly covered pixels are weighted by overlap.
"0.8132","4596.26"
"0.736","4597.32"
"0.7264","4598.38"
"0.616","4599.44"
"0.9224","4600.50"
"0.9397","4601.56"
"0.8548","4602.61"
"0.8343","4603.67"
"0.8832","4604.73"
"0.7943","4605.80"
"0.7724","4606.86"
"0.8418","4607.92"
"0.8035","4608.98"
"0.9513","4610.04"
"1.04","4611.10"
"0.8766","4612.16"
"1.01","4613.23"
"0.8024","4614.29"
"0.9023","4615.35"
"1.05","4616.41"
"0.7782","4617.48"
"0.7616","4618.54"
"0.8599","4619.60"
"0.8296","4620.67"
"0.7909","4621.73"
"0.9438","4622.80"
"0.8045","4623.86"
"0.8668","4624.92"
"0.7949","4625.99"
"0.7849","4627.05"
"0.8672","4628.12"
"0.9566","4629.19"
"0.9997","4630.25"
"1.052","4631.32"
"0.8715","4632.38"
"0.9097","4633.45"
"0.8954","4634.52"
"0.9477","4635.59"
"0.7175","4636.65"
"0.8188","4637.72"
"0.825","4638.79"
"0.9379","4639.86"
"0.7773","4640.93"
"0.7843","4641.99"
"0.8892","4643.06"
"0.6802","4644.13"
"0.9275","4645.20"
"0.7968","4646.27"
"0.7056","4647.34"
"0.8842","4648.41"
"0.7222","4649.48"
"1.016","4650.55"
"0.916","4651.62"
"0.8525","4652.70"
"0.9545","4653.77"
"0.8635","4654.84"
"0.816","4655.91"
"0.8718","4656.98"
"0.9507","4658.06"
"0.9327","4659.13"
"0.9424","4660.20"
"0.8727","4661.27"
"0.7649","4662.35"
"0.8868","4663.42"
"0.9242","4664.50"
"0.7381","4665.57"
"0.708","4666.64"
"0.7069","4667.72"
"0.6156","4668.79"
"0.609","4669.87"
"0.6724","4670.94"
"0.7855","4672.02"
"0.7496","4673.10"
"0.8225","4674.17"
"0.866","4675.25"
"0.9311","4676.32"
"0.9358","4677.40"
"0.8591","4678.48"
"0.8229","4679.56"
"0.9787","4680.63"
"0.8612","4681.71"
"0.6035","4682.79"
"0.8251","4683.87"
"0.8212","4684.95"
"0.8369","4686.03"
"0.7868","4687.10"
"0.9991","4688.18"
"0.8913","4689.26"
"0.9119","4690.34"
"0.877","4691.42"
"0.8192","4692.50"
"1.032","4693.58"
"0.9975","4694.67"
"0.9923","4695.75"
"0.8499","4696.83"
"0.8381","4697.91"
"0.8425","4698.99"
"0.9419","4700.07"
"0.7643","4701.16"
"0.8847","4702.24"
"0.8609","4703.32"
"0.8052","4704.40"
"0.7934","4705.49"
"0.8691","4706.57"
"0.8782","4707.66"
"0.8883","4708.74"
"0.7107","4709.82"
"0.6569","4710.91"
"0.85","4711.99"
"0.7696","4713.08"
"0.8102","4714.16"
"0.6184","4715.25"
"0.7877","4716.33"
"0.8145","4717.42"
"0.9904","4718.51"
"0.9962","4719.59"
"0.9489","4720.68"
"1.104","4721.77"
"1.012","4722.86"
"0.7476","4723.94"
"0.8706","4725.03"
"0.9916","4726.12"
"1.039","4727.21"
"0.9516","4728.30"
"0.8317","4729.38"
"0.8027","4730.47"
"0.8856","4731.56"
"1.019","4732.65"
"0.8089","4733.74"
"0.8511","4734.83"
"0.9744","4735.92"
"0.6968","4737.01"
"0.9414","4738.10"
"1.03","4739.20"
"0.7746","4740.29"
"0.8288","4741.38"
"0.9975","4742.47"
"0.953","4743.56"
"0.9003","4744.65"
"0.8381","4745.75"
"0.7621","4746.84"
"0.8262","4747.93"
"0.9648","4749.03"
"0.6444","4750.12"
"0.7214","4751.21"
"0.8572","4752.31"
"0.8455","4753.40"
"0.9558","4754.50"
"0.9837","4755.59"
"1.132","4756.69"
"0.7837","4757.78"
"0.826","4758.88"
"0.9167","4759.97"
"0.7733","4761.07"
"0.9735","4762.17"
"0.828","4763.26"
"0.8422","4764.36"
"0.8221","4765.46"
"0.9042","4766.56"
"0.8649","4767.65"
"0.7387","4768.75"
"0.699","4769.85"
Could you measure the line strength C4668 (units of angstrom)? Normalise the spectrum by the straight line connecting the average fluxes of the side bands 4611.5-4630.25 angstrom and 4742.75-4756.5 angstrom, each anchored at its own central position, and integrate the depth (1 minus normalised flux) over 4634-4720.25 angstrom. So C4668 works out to 2.7 angstrom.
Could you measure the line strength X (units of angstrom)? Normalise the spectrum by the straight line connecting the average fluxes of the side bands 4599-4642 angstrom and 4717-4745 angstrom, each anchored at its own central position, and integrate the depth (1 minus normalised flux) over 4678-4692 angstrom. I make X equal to 0.7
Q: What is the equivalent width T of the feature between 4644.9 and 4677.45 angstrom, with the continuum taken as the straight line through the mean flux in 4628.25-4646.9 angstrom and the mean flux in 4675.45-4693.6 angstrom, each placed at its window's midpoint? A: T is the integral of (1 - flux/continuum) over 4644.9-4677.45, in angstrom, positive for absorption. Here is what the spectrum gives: 1.48 angstrom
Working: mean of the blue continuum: 0.869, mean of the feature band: 0.828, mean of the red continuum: 0.866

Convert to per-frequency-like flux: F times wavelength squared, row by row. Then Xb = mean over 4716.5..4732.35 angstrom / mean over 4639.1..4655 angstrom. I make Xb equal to 1.13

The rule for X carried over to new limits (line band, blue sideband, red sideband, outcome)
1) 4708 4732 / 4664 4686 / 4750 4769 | -1.1 angstrom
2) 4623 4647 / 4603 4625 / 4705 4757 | 0.2 angstrom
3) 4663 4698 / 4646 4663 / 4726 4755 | 1.4 angstrom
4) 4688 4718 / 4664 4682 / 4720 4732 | 0.8 angstrom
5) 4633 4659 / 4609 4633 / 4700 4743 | 0.9 angstrom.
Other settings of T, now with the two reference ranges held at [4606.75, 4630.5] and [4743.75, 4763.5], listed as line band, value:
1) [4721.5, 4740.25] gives -0.9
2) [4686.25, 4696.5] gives -0.6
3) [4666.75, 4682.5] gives 1.4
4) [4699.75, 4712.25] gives 0.7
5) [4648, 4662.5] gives -0.2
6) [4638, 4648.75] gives 0.7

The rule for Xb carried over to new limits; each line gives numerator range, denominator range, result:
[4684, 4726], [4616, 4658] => 1.04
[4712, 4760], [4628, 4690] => 1.08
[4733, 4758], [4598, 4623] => 1.08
